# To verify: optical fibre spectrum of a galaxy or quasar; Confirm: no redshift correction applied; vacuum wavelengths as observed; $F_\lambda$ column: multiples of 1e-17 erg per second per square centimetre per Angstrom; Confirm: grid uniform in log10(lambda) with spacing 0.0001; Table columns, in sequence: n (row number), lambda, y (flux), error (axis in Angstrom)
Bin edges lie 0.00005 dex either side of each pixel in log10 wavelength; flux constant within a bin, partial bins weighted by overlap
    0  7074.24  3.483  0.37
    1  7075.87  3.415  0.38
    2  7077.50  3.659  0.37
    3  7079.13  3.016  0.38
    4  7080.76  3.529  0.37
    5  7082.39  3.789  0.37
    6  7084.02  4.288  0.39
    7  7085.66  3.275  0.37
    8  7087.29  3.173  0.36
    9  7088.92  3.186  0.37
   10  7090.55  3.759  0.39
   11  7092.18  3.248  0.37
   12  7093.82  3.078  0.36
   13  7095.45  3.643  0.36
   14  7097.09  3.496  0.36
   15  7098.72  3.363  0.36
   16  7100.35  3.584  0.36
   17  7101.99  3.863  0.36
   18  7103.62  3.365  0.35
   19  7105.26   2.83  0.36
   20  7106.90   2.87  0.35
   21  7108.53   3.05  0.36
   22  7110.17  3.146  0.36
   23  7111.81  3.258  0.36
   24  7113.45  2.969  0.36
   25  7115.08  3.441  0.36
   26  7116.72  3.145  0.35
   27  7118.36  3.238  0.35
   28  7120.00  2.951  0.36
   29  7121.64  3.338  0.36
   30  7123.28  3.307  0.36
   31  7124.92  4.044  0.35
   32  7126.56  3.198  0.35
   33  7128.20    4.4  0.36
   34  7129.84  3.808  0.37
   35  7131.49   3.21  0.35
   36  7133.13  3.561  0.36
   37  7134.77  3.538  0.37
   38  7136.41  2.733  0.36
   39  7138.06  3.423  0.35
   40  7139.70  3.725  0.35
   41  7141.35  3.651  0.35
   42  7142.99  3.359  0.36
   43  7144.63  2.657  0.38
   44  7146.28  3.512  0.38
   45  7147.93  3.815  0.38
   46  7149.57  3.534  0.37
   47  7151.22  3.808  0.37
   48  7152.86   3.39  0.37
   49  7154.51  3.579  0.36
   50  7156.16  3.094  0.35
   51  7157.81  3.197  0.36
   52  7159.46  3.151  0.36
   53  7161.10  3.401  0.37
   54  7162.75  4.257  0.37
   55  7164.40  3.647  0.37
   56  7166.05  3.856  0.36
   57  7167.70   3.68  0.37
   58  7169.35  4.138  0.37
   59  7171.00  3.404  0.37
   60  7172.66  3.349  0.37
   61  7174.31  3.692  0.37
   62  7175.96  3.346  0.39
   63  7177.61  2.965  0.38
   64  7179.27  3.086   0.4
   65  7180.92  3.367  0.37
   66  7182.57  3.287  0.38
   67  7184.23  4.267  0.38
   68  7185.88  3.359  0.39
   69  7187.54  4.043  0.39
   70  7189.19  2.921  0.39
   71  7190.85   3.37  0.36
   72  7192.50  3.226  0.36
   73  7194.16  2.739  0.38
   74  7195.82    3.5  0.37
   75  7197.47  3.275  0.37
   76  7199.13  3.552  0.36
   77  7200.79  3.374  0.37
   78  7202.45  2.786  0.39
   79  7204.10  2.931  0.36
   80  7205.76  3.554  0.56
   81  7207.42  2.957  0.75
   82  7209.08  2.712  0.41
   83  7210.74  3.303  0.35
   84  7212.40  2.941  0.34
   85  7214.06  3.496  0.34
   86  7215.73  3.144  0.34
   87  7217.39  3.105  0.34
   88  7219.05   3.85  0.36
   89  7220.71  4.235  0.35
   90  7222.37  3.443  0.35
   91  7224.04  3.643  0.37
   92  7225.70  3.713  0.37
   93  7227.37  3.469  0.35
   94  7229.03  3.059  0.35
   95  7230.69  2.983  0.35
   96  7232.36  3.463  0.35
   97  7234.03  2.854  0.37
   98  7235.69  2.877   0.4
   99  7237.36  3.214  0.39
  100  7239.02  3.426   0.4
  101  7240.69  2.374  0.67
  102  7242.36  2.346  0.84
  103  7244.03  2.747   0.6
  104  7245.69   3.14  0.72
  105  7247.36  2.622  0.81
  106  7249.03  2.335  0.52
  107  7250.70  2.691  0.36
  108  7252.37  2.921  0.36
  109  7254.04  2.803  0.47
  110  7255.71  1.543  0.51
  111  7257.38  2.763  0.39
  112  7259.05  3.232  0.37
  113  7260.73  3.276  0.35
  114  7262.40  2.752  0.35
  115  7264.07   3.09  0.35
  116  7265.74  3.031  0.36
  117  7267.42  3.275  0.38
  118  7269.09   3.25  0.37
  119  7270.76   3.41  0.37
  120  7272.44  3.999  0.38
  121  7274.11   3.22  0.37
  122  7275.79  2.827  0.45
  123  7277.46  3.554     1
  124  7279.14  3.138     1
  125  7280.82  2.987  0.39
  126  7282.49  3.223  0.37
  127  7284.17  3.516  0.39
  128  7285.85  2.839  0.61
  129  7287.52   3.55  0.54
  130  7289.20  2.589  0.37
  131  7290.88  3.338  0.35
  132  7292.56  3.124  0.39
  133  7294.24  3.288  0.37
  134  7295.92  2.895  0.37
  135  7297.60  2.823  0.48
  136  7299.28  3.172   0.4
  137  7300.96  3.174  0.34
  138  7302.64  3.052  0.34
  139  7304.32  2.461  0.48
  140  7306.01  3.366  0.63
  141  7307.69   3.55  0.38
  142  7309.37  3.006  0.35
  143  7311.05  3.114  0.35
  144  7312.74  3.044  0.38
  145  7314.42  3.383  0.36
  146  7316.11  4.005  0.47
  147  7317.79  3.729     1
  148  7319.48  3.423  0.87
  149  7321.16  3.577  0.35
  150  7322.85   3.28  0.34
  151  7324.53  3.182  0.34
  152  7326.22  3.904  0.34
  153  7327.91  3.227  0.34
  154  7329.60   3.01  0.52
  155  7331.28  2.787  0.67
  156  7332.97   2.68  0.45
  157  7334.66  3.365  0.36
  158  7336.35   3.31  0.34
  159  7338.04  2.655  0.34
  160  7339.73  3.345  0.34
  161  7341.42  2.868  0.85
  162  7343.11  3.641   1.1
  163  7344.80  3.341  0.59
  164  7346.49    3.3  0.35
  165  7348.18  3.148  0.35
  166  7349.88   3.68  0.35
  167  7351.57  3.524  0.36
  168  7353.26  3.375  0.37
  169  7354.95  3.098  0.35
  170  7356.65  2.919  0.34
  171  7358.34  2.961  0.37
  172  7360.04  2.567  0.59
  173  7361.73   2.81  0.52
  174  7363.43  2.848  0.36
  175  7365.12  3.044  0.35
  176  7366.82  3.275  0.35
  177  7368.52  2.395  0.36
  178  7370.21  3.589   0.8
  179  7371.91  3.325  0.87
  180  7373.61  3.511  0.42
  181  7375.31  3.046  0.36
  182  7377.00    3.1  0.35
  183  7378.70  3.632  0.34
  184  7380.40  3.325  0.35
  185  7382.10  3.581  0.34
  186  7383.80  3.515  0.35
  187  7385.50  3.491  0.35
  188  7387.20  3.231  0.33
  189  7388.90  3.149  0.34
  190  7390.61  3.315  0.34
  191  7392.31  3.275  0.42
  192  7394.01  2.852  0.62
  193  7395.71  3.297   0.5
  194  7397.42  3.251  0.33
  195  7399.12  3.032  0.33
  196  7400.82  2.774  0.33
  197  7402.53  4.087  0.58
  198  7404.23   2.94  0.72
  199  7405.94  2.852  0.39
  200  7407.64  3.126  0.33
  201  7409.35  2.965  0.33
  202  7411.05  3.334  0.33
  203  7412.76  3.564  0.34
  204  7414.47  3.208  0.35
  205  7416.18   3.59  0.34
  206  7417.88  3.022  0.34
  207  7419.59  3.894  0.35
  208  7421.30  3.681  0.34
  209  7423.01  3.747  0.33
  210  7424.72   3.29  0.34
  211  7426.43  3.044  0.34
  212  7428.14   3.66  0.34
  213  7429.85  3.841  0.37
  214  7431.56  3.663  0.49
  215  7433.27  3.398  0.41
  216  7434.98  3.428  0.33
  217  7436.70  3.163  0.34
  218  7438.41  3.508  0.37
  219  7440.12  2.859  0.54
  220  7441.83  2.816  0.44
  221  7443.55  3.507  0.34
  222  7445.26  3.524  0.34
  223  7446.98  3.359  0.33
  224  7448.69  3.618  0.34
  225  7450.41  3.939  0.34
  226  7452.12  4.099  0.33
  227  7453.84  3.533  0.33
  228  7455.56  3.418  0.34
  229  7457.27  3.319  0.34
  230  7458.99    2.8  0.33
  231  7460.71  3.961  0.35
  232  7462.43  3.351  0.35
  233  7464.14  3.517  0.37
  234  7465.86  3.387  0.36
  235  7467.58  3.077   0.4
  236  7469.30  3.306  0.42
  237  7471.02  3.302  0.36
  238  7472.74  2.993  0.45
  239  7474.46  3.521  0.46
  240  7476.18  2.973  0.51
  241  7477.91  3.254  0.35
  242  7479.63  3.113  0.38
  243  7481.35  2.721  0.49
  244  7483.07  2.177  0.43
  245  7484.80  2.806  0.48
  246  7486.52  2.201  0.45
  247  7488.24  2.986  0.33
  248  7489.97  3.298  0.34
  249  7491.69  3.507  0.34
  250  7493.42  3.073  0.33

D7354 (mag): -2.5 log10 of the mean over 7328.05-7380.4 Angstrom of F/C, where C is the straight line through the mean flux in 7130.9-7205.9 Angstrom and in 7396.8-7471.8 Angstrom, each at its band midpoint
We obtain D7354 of 0.08 mag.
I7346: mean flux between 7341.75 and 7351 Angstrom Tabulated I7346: 3.39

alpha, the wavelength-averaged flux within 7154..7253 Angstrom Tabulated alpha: 3.27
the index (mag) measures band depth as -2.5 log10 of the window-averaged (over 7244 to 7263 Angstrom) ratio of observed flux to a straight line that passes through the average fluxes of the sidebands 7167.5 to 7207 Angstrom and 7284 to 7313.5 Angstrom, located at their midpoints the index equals 0.17 mag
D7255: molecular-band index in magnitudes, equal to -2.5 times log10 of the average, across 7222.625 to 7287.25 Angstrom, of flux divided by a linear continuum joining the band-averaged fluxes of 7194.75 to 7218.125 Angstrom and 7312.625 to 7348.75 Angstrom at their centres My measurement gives 0.06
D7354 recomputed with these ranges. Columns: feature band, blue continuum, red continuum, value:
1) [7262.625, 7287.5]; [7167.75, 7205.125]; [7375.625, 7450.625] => 0.040 mag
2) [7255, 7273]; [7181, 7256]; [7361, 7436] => 0.050 mag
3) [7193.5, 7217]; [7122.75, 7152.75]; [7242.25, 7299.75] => 0.034 mag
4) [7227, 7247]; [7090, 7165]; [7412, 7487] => 0.137 mag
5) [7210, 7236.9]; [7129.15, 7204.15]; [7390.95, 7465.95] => 0.023 mag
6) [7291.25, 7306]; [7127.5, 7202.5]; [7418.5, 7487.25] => 0.124 mag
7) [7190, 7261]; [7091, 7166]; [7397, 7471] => 0.103 mag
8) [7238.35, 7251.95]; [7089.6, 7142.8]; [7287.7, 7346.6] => 0.204 mag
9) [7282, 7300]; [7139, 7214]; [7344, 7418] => 0.058 mag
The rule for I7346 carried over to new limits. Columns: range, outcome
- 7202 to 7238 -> 3.27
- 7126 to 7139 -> 3.49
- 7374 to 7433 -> 3.34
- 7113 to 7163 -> 3.43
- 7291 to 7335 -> 3.22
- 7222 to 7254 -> 3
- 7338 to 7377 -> 3.15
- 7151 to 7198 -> 3.46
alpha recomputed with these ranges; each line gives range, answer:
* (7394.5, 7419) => 3.22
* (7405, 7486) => 3.32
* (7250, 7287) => 3.07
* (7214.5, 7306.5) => 3.09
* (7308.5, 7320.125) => 3.39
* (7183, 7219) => 3.28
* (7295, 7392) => 3.21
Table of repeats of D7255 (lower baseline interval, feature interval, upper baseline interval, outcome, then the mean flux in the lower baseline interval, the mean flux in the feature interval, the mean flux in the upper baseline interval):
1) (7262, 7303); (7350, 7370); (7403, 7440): 0.09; 3.17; 3.03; 3.37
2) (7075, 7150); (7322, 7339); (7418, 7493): 0.07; 3.4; 3.14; 3.31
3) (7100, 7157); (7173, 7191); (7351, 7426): -0.02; 3.38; 3.43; 3.23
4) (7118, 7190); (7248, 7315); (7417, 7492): 0.12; 3.49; 3.06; 3.31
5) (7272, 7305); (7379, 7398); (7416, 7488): -0.02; 3.13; 3.31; 3.31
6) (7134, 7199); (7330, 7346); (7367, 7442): 0.08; 3.45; 3.11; 3.31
